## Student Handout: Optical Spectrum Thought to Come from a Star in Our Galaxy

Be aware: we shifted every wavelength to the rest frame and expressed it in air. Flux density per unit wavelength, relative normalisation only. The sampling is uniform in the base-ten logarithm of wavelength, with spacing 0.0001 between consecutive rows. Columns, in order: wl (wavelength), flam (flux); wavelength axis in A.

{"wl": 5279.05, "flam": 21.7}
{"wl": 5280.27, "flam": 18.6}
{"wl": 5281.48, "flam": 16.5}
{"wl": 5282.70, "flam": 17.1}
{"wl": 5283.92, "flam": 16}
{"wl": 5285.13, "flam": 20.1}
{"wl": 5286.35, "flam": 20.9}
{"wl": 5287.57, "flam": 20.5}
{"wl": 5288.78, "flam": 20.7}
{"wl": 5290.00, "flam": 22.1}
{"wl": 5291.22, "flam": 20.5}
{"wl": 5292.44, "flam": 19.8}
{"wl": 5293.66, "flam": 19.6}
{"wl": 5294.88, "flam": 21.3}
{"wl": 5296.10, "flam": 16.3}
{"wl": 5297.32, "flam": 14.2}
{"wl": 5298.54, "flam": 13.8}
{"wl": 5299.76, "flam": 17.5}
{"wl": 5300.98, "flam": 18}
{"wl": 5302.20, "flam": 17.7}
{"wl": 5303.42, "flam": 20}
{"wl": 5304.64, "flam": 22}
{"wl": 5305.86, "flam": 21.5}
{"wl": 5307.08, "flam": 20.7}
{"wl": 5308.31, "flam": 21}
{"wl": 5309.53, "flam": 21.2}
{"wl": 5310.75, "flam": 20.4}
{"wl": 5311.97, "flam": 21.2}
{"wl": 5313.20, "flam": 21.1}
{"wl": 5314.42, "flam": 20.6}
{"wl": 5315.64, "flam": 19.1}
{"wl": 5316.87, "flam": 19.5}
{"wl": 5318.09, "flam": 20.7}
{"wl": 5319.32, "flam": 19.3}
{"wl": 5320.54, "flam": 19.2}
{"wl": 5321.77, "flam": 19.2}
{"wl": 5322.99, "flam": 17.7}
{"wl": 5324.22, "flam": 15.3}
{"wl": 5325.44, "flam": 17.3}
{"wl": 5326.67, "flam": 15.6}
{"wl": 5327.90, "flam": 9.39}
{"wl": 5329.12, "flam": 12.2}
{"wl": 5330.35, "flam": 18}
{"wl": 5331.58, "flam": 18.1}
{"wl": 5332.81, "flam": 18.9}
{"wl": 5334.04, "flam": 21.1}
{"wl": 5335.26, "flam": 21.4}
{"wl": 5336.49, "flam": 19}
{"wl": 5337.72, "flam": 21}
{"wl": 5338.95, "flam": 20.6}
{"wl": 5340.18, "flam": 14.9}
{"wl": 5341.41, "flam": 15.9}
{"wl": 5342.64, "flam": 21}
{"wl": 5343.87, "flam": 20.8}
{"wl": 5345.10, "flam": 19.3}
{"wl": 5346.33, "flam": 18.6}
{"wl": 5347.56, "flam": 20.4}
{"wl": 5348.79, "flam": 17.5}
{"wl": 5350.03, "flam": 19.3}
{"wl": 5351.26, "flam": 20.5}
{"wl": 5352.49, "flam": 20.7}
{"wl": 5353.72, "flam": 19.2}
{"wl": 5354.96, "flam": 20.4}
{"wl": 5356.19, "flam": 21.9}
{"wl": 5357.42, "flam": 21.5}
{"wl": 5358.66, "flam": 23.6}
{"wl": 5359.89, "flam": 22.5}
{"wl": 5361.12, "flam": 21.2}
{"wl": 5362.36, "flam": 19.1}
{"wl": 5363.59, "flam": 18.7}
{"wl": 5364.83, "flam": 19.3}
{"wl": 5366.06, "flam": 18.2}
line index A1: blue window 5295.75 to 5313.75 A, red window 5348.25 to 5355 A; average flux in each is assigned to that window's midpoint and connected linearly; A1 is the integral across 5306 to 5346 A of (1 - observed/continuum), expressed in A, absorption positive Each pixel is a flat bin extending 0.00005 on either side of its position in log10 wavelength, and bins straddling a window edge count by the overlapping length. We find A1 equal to 1.1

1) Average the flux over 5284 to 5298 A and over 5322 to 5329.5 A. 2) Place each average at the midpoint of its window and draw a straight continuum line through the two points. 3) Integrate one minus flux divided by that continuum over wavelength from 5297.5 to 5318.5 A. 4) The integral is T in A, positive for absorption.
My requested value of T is -3.1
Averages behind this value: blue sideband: 19.5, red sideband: 14.9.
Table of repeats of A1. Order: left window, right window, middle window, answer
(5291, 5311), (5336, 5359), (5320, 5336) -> 1.9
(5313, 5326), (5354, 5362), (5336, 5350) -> 1.1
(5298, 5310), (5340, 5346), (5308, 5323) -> -0.7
